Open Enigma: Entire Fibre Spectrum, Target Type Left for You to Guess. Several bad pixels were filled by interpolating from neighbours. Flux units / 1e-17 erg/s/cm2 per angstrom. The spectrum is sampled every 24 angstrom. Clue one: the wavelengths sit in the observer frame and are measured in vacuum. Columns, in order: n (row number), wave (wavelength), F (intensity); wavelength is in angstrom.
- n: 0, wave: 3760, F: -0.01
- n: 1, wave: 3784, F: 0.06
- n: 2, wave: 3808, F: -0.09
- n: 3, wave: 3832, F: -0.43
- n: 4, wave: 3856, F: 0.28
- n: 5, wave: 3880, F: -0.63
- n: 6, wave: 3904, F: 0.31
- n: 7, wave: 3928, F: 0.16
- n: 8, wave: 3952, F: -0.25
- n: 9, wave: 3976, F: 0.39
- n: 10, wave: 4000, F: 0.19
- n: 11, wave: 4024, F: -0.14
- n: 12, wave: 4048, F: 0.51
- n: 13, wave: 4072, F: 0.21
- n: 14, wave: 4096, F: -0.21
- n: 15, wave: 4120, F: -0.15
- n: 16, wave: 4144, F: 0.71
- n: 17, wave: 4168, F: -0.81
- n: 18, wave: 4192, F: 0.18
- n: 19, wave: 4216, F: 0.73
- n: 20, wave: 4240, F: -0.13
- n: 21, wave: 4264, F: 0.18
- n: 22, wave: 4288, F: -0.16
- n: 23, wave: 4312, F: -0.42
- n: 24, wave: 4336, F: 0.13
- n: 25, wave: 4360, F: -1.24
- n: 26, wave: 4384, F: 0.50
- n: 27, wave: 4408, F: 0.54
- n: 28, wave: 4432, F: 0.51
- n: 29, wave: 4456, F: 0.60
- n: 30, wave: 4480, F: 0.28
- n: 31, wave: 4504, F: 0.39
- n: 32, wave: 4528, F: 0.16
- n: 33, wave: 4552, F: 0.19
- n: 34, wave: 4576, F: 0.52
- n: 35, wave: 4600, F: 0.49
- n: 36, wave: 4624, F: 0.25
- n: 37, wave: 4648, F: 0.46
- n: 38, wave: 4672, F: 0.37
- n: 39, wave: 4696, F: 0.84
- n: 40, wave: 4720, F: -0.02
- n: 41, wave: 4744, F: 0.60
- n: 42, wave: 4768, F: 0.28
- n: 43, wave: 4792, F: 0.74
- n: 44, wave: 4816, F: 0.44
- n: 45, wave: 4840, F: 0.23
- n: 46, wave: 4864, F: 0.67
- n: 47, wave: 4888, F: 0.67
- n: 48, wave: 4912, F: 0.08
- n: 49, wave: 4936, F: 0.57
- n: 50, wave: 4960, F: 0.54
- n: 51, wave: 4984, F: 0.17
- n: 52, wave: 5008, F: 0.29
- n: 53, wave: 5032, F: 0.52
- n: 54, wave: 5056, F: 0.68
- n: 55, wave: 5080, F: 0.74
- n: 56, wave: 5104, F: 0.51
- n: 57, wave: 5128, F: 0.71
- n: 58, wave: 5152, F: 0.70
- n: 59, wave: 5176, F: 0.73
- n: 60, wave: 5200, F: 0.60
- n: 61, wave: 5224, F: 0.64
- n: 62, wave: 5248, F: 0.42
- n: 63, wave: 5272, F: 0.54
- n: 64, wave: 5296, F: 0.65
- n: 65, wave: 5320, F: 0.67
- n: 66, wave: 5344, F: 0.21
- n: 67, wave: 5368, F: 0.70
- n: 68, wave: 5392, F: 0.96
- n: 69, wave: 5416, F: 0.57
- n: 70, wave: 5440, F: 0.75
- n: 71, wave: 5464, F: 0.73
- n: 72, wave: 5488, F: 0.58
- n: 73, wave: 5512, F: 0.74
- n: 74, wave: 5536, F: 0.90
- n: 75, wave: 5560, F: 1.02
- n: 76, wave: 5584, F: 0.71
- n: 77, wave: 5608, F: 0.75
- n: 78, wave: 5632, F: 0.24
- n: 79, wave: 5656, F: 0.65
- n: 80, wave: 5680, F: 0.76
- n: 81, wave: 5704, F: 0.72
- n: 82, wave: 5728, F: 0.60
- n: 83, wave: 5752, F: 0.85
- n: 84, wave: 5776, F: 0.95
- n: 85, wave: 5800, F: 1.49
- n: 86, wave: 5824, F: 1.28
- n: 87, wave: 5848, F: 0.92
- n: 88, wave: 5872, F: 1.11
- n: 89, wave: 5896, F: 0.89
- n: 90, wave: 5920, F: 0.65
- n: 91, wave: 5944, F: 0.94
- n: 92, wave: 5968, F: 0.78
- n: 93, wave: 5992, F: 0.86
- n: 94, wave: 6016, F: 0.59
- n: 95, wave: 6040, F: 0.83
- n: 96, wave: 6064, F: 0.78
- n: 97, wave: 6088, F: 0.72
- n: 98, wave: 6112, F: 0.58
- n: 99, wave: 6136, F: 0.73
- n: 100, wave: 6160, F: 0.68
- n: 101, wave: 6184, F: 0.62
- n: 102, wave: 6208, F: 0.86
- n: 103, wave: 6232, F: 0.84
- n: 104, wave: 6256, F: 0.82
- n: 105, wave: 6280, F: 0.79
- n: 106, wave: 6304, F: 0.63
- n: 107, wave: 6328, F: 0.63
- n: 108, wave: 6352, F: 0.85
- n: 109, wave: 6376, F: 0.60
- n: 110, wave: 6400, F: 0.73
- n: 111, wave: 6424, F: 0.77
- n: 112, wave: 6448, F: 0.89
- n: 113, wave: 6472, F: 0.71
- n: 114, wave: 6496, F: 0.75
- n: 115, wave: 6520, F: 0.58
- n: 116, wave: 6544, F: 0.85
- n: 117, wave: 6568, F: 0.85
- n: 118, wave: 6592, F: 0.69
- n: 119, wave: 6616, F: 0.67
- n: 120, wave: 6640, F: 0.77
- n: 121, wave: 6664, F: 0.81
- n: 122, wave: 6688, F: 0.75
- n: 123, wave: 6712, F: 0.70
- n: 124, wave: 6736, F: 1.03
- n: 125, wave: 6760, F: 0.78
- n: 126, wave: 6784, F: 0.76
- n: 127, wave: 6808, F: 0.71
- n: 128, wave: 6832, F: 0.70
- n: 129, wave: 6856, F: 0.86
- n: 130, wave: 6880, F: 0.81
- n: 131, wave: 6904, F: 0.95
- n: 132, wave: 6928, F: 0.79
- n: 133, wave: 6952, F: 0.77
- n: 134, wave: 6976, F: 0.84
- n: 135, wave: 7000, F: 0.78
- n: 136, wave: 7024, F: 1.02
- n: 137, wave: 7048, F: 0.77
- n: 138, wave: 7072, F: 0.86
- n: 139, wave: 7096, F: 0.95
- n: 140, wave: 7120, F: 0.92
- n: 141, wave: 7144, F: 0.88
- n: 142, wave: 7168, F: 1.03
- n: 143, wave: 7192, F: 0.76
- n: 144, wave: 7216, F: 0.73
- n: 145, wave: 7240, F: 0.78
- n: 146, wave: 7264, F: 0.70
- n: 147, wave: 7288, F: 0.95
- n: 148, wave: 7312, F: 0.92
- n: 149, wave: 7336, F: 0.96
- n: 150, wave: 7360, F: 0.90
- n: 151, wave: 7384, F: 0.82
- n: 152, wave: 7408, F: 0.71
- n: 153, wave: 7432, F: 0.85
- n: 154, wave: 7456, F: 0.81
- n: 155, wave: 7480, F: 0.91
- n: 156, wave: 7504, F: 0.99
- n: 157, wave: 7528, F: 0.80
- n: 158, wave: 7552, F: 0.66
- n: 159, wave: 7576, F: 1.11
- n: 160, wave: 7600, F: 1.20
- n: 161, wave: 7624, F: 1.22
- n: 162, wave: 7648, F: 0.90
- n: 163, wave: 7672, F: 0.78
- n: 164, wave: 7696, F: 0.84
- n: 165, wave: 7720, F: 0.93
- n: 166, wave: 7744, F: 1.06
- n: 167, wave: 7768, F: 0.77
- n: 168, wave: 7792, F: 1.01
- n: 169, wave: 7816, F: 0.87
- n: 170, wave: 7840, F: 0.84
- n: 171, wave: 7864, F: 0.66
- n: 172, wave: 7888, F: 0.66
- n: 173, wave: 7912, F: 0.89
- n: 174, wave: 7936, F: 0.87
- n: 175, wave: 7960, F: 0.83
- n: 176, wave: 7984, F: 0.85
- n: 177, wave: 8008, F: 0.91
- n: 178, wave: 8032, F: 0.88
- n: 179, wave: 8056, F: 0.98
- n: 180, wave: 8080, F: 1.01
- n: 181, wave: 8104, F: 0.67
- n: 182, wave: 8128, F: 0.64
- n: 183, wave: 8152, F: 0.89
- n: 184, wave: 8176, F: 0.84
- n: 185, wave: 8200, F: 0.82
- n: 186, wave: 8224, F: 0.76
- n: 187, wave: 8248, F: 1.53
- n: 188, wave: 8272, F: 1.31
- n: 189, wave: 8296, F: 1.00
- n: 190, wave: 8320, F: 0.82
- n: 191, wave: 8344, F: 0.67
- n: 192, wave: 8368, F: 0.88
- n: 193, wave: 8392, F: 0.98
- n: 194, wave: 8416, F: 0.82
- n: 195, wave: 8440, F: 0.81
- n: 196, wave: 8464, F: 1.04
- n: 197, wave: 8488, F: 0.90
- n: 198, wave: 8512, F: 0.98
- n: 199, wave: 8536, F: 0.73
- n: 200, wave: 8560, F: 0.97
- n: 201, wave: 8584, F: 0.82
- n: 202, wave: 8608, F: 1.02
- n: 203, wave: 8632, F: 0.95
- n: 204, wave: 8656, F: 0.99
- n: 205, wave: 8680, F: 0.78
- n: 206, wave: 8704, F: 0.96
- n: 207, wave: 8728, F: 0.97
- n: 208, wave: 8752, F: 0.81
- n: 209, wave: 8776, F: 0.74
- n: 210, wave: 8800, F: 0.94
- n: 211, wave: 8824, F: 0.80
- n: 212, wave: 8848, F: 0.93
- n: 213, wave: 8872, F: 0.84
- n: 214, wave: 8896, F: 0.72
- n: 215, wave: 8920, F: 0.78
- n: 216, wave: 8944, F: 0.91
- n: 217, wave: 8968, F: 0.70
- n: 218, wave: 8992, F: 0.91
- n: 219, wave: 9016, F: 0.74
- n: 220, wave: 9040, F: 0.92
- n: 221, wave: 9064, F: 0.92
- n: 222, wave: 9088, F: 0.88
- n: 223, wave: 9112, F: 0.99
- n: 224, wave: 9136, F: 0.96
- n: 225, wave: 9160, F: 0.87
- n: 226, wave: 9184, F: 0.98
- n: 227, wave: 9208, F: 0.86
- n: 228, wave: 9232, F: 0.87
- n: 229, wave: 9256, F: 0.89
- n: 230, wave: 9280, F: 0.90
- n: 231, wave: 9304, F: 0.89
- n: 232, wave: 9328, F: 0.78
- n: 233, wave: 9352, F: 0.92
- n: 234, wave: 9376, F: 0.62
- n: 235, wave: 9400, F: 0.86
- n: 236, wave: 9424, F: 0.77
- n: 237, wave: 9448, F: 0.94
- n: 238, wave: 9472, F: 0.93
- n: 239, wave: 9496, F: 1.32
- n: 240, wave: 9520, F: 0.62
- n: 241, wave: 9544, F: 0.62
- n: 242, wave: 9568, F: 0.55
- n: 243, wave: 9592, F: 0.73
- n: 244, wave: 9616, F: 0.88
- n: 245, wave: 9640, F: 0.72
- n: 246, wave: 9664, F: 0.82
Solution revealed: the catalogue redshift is 0.26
